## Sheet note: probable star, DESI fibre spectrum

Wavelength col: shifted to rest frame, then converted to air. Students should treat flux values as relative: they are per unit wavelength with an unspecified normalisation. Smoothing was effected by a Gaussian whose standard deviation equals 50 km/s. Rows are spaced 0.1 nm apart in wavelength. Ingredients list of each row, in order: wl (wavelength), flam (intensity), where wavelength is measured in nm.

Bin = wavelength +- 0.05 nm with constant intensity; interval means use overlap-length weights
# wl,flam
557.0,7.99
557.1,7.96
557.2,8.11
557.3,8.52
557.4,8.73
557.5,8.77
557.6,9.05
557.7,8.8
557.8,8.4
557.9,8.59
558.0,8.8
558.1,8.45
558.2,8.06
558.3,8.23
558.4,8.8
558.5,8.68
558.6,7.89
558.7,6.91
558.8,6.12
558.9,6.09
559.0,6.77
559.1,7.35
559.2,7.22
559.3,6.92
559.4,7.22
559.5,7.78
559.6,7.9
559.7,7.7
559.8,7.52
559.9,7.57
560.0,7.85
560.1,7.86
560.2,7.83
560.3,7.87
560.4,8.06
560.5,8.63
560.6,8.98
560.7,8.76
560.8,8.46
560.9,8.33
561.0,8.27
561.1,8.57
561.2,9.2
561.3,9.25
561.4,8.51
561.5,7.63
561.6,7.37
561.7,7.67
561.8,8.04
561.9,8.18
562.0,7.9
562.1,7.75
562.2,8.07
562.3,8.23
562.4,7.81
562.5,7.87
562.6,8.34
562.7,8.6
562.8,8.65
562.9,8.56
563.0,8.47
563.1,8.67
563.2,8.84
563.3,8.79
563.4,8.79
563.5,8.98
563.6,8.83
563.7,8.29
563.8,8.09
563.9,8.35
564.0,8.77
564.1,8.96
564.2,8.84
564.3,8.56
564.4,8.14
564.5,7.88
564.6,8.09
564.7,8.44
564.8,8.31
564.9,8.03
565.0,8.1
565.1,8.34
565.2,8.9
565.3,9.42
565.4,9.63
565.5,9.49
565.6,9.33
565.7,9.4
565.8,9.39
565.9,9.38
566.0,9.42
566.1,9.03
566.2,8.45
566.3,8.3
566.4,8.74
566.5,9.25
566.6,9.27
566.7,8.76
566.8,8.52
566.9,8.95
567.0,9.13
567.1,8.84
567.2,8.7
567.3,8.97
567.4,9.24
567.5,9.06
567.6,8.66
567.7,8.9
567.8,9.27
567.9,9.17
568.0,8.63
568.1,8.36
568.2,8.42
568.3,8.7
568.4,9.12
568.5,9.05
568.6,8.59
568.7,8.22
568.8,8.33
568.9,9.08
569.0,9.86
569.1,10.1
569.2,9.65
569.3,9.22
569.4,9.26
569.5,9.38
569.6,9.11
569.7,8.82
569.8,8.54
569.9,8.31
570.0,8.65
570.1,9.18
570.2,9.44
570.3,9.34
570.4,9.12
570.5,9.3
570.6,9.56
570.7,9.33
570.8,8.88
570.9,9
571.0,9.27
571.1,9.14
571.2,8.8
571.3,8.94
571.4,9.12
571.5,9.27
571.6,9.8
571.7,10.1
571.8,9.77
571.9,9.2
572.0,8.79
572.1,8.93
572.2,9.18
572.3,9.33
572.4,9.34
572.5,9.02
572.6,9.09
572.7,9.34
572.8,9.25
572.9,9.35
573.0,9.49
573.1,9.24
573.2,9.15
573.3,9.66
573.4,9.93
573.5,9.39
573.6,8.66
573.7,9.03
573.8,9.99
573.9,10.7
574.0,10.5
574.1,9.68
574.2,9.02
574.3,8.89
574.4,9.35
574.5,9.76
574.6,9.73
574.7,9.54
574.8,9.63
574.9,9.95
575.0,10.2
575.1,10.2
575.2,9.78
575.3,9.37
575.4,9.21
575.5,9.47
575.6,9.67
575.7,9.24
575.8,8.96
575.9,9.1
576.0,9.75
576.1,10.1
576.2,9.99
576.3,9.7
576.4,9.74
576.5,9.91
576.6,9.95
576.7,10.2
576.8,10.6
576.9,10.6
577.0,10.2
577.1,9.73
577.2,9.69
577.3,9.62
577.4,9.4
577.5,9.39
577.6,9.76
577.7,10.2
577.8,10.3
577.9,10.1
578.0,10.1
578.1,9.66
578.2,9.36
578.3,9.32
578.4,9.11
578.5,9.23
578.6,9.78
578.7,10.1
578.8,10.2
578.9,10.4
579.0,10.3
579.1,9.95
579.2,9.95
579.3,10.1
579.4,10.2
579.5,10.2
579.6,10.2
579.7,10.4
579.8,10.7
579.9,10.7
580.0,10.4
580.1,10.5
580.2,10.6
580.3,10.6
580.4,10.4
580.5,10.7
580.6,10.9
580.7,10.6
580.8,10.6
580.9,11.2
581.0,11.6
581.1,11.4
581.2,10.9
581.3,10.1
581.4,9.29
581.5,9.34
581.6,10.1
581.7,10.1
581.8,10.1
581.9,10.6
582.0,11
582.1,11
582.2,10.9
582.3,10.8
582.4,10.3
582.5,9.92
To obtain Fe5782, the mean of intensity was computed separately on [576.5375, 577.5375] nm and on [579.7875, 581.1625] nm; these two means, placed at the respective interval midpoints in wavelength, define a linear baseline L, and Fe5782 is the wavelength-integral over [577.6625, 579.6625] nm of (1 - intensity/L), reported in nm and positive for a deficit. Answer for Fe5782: 0.08 nm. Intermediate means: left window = 9.94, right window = 10.8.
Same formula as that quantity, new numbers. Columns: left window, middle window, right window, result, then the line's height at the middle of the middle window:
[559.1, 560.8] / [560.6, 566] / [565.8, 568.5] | -0.12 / 8.35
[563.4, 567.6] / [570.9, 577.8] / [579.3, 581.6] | 0.17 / 9.81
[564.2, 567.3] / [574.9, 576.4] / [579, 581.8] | 0.04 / 9.9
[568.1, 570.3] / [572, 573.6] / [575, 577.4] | 0.02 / 9.4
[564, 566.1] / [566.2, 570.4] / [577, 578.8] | 0.04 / 9.04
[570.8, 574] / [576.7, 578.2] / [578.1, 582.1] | 0.00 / 9.96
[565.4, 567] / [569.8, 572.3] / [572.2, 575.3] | 0.05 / 9.36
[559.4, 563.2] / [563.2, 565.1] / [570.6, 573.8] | 0.00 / 8.46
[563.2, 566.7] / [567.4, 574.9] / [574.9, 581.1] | 0.12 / 9.37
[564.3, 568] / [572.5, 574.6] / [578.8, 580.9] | 0.05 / 9.71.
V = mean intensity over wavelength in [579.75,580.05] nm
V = 10.6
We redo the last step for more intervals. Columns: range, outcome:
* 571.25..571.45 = 9.03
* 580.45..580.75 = 10.7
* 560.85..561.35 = 8.72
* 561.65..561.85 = 7.86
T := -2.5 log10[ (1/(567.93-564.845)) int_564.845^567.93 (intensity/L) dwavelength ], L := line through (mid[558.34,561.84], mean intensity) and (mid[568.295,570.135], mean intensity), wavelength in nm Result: -0.04 mag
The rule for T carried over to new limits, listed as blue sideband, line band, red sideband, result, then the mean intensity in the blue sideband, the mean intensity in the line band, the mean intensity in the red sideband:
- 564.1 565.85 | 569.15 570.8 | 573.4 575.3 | 0.012 mag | 8.73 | 9.13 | 9.67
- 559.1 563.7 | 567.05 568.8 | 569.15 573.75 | 0.005 mag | 8.18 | 8.8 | 9.21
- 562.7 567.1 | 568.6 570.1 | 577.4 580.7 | 0.019 mag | 8.76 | 9.03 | 10.1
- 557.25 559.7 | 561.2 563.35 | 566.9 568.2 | 0.007 mag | 7.91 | 8.27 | 8.89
